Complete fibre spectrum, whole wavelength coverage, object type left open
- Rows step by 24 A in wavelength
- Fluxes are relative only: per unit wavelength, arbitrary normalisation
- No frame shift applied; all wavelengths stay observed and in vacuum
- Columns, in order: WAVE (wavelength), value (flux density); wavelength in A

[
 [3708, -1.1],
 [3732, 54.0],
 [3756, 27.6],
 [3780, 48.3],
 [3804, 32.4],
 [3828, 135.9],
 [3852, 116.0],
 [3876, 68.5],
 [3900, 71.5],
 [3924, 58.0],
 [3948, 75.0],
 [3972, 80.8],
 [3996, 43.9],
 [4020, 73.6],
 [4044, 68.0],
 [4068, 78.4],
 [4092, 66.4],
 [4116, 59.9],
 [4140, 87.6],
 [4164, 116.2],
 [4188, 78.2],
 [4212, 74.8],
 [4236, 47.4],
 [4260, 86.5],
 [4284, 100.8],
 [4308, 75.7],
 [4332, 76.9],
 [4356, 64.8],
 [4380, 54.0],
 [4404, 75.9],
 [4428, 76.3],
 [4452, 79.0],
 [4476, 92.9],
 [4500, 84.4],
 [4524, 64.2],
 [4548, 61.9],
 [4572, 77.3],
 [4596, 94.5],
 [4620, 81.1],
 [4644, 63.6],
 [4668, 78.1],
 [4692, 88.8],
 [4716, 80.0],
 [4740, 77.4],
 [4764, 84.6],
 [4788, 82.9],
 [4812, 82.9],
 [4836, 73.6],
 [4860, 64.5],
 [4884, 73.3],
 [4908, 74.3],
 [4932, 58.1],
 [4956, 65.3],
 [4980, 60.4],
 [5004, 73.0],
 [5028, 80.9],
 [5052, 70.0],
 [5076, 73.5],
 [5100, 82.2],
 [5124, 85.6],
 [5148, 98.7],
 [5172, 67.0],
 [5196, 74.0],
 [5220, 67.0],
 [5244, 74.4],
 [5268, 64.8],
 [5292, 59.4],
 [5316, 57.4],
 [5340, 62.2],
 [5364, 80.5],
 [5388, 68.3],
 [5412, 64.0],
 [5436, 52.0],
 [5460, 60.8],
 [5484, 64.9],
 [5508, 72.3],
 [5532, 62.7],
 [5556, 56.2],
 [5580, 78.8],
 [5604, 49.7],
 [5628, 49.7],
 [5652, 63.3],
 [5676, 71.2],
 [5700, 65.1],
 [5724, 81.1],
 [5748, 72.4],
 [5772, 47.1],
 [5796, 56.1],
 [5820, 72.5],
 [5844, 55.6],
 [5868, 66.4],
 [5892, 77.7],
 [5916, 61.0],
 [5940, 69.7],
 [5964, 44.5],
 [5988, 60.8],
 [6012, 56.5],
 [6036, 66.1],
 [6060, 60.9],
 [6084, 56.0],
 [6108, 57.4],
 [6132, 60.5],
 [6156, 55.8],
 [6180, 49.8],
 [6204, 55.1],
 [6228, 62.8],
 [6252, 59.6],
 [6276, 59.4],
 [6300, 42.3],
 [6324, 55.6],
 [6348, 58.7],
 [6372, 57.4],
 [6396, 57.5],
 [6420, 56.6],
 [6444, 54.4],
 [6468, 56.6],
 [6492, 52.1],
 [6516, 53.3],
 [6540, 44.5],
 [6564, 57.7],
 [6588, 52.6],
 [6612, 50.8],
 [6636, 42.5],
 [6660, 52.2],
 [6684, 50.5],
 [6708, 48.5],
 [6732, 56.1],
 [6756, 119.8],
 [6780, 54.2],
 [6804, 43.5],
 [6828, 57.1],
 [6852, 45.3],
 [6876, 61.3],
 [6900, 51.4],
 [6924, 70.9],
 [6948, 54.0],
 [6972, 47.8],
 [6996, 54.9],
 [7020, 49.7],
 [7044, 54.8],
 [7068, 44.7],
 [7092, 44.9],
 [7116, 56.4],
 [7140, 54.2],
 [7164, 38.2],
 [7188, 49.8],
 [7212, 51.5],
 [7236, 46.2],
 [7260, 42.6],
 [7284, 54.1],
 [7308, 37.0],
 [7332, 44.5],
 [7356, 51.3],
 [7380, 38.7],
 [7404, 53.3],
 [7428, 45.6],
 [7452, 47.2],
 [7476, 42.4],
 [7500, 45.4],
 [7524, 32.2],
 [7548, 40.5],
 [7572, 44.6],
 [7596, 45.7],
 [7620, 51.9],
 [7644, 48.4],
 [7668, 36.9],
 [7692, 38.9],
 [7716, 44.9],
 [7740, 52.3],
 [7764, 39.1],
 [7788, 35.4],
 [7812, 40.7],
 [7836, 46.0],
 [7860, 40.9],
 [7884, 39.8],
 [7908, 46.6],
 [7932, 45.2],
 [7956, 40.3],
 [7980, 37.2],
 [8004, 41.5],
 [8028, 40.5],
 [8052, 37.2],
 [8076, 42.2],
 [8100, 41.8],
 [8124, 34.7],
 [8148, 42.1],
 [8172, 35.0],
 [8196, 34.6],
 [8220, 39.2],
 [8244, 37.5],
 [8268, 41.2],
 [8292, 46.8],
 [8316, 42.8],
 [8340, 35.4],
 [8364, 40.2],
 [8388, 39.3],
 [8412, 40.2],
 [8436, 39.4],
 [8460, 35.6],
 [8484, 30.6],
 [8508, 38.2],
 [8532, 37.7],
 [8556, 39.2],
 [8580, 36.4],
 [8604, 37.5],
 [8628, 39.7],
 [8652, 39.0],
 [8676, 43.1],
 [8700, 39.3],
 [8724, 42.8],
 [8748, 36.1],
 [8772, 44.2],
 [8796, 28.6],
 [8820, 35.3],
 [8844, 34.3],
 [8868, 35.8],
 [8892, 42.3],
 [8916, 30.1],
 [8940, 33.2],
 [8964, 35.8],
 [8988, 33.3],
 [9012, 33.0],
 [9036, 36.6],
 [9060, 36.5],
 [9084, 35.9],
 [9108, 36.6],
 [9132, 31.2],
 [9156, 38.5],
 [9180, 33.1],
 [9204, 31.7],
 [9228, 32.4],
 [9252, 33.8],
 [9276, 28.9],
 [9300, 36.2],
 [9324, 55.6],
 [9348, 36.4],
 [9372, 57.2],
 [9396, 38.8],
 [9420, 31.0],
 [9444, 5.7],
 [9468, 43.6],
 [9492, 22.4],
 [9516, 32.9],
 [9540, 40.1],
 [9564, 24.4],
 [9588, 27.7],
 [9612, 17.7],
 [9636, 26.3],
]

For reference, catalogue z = 0.030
